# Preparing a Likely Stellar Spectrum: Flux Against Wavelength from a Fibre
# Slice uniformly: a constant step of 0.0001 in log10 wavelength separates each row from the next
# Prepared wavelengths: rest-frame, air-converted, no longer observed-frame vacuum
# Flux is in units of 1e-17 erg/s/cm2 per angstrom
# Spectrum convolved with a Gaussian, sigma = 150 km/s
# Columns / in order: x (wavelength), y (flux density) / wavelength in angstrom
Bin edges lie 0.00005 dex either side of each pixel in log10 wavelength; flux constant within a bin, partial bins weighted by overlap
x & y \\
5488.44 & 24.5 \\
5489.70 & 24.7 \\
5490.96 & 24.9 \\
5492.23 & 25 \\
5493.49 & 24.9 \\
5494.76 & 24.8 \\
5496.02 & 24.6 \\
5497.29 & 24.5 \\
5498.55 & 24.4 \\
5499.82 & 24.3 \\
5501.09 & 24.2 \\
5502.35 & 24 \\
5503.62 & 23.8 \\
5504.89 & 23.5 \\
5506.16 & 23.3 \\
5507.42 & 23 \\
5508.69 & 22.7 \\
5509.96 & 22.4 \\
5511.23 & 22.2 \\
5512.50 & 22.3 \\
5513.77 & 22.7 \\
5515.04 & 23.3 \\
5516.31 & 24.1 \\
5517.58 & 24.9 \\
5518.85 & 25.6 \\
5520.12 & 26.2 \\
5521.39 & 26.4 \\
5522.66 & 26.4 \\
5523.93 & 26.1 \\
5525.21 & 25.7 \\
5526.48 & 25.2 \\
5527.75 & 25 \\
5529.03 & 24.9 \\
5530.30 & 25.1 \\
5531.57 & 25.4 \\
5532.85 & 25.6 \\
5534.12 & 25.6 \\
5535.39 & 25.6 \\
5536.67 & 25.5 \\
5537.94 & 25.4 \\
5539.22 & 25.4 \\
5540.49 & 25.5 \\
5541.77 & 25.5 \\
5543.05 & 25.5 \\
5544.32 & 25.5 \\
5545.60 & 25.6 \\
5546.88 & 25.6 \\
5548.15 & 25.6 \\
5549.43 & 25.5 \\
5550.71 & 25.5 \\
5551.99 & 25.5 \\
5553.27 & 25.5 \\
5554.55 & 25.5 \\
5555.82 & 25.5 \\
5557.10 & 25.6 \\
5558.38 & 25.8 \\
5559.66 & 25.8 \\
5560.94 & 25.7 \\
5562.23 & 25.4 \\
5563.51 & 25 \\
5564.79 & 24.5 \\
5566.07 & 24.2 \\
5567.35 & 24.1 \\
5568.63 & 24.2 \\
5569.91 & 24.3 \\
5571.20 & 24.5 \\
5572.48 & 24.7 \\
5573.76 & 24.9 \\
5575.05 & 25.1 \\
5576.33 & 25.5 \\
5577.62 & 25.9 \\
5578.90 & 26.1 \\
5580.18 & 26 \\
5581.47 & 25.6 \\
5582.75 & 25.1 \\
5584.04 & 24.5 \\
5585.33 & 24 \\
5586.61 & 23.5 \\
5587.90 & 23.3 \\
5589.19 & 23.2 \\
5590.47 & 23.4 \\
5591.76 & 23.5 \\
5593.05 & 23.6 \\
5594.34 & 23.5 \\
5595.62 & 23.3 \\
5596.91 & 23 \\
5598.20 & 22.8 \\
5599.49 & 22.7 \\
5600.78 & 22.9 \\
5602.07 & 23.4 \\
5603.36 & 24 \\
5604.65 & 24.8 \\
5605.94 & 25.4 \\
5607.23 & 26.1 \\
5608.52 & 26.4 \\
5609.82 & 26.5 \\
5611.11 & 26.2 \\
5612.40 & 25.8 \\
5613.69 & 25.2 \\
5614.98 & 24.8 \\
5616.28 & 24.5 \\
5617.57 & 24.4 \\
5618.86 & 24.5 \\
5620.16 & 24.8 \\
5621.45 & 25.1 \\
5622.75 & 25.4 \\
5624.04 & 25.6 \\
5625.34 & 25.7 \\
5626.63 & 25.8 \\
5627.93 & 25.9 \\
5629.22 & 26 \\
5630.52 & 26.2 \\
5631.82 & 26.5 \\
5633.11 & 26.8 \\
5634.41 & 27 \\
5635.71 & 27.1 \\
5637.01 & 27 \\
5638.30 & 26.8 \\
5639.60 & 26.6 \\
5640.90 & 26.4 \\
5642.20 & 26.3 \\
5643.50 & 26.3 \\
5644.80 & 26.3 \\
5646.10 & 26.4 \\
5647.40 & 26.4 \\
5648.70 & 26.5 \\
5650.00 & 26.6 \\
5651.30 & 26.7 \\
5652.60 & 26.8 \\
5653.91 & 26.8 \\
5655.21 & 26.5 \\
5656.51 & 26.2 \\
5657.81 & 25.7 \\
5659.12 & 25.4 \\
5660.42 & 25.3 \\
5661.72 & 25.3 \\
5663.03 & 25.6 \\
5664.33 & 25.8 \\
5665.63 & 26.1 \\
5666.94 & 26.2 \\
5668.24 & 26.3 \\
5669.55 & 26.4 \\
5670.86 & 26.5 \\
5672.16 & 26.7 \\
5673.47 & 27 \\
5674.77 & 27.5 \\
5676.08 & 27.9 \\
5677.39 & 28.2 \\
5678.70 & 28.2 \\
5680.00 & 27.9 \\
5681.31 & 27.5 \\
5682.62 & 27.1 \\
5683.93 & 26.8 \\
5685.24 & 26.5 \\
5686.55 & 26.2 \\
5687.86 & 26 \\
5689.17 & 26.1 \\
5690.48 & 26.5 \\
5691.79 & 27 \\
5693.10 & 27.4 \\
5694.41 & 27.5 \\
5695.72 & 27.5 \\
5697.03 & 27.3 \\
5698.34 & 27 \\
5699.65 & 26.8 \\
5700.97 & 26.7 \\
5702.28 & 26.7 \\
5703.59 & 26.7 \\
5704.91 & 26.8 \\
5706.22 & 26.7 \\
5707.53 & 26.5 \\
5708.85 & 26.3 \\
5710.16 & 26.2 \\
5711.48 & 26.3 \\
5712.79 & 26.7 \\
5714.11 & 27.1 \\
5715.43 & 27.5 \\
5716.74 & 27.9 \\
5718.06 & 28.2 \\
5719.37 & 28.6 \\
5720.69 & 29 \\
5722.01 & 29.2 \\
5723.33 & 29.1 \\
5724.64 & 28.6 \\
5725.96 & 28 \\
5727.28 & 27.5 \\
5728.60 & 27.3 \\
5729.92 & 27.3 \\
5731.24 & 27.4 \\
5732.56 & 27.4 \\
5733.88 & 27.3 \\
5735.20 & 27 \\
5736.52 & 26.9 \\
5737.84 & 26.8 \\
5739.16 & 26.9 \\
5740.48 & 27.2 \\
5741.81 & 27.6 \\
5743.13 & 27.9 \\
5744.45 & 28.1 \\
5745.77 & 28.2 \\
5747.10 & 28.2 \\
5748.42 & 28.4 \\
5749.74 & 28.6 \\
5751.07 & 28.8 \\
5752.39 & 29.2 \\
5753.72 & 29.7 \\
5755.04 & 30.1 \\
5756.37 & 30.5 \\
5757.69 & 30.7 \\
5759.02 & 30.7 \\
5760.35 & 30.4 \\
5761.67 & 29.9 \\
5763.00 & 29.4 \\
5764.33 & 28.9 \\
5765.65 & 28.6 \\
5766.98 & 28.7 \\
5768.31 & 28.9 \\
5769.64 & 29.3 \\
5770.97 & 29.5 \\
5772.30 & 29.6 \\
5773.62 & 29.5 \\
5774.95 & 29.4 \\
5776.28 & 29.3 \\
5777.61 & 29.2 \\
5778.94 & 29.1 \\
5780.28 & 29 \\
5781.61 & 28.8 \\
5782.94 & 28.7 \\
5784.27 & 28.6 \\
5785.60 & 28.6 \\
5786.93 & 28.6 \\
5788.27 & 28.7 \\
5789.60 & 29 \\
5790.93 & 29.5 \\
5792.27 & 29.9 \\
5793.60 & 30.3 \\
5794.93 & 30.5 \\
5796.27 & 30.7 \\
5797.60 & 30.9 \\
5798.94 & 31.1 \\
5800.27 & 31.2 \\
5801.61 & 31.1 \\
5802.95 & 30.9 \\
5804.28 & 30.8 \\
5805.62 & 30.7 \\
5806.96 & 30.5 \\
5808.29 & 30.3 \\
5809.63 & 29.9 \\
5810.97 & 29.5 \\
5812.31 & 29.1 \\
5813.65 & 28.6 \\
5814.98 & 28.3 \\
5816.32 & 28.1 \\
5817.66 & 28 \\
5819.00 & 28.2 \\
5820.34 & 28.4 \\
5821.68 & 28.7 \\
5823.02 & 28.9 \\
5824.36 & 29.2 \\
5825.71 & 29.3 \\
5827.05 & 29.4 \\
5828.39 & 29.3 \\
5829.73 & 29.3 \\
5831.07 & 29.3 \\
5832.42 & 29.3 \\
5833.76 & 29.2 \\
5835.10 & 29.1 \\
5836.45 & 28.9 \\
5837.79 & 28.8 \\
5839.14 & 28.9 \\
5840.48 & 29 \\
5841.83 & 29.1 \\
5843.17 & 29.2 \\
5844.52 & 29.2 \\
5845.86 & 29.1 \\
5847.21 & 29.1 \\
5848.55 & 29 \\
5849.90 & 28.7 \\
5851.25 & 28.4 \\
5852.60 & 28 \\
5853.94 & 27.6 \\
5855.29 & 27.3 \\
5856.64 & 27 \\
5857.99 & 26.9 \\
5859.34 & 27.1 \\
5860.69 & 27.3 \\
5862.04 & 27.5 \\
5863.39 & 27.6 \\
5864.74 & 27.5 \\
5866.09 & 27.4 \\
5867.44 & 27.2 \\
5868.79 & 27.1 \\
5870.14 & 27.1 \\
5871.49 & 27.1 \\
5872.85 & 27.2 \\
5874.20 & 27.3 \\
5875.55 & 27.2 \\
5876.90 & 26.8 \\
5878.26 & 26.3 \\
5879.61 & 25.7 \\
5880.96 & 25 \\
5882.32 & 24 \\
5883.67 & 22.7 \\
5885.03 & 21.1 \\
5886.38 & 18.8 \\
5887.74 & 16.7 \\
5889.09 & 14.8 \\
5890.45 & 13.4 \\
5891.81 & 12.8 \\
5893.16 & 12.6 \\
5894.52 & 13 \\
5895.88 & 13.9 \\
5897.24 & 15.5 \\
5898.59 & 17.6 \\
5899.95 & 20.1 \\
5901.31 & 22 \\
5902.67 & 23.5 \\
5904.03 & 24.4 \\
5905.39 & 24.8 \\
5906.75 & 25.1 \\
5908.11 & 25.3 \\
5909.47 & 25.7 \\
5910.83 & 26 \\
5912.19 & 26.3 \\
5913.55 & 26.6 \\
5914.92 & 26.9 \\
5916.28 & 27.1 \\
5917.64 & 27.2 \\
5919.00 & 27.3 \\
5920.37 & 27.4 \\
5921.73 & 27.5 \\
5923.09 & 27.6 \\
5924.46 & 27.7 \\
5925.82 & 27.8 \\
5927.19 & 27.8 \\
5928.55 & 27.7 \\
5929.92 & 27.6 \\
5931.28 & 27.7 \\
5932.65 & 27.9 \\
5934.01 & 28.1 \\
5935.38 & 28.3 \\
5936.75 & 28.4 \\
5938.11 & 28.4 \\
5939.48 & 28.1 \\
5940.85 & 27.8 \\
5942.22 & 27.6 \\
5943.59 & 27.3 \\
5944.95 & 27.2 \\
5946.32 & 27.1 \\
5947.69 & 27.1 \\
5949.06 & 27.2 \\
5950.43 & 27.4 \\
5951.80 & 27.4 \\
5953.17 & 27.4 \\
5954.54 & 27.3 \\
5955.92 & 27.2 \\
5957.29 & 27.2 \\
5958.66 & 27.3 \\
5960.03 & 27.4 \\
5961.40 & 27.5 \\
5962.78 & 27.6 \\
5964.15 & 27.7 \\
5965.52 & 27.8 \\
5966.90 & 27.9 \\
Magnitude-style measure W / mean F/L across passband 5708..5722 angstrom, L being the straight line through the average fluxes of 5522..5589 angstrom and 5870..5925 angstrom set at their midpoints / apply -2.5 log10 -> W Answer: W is -0.14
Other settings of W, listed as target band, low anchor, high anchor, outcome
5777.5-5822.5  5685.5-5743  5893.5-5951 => -0.12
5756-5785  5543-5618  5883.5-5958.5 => -0.19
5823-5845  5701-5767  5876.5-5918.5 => -0.20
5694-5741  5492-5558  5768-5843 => 0.02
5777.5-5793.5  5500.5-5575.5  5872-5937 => -0.20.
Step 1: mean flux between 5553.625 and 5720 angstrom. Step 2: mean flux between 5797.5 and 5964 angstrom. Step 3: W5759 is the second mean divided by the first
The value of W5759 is 1.0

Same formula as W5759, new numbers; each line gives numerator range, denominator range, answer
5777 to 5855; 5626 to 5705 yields 1.10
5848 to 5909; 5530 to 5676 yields 0.93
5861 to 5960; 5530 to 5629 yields 1.00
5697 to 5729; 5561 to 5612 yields 1.12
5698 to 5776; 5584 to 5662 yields 1.11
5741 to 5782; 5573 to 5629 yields 1.18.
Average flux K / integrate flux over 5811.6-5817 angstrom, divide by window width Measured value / 28.6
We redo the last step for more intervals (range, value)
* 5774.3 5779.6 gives 29.3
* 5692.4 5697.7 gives 27.5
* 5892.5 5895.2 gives 12.8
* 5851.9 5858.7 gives 27.4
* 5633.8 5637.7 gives 27.1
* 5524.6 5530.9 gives 25.2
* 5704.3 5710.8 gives 26.5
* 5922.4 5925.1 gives 27.6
